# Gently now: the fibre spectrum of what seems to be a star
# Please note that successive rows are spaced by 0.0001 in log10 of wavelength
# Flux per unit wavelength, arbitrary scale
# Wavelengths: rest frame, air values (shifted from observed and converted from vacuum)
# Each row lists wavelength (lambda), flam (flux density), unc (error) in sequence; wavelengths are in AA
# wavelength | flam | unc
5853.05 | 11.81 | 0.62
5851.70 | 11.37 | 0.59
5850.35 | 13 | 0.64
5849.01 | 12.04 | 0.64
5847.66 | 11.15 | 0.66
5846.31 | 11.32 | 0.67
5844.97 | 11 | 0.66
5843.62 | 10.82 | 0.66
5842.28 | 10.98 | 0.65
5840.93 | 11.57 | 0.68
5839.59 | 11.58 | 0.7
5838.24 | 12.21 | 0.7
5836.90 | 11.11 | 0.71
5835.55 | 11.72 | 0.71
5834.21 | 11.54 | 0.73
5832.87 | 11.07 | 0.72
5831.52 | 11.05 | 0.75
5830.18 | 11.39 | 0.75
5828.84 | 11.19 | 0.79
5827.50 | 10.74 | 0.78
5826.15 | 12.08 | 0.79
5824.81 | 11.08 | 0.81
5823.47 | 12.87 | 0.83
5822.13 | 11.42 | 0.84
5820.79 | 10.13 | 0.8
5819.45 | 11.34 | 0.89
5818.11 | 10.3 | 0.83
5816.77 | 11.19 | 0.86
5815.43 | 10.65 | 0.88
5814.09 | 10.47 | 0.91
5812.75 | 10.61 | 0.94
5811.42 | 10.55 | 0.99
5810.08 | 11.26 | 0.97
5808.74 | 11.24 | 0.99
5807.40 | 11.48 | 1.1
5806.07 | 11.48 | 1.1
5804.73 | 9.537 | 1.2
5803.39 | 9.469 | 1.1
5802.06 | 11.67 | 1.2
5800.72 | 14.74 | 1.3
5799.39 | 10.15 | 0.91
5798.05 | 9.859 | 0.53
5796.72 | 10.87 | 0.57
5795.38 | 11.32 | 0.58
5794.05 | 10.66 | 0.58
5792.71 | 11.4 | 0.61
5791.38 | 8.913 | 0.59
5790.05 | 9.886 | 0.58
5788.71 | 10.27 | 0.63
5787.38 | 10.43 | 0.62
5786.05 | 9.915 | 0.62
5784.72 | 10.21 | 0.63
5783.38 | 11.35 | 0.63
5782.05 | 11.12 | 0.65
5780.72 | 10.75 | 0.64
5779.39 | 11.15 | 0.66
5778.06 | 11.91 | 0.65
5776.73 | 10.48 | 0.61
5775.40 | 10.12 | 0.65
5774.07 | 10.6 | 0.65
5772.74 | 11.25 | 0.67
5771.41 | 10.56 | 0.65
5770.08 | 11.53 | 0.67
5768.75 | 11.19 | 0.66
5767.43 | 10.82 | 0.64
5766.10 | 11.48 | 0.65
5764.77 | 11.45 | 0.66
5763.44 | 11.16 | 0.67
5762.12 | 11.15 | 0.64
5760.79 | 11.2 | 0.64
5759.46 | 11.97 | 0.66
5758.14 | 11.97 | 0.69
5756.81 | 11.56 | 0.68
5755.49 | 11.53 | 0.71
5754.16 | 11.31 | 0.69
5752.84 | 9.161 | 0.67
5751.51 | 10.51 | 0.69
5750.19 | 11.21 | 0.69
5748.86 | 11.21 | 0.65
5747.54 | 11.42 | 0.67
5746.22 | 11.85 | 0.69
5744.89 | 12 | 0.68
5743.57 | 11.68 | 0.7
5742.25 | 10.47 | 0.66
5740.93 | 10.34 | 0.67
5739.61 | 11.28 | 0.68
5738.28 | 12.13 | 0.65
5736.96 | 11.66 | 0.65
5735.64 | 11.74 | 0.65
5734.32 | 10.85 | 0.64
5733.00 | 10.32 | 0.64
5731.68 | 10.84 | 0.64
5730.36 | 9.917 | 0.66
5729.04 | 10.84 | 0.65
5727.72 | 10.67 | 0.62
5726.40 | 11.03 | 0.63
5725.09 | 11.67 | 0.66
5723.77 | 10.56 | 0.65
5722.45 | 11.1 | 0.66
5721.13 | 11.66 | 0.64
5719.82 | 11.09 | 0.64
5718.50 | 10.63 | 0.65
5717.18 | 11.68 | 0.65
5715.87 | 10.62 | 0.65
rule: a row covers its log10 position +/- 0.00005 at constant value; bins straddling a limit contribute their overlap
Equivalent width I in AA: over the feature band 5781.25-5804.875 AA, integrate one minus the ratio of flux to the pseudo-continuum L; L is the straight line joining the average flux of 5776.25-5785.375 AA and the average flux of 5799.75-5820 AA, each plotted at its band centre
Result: 0.74 AA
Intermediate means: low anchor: 11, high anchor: 11.1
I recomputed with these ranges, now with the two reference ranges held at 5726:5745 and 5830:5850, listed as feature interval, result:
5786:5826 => 1.4 AA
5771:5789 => 0.7 AA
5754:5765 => -0.4 AA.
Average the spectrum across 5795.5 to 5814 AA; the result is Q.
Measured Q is 11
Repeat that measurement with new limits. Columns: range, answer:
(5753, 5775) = 11.2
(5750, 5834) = 11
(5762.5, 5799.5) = 10.8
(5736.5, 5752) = 11.3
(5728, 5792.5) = 11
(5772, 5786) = 10.8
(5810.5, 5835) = 11.1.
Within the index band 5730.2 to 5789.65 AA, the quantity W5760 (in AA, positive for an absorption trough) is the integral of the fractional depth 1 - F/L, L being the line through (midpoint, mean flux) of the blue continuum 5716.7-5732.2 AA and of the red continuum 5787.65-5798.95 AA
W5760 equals -2.12 AA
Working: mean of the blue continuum 11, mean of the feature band 11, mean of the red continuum 10.4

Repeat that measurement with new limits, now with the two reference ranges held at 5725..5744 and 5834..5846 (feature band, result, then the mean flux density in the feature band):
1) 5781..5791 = 0.69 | 10.4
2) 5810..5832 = 0.48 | 11.1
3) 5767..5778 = 0.26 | 10.9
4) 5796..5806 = 0.28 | 10.9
